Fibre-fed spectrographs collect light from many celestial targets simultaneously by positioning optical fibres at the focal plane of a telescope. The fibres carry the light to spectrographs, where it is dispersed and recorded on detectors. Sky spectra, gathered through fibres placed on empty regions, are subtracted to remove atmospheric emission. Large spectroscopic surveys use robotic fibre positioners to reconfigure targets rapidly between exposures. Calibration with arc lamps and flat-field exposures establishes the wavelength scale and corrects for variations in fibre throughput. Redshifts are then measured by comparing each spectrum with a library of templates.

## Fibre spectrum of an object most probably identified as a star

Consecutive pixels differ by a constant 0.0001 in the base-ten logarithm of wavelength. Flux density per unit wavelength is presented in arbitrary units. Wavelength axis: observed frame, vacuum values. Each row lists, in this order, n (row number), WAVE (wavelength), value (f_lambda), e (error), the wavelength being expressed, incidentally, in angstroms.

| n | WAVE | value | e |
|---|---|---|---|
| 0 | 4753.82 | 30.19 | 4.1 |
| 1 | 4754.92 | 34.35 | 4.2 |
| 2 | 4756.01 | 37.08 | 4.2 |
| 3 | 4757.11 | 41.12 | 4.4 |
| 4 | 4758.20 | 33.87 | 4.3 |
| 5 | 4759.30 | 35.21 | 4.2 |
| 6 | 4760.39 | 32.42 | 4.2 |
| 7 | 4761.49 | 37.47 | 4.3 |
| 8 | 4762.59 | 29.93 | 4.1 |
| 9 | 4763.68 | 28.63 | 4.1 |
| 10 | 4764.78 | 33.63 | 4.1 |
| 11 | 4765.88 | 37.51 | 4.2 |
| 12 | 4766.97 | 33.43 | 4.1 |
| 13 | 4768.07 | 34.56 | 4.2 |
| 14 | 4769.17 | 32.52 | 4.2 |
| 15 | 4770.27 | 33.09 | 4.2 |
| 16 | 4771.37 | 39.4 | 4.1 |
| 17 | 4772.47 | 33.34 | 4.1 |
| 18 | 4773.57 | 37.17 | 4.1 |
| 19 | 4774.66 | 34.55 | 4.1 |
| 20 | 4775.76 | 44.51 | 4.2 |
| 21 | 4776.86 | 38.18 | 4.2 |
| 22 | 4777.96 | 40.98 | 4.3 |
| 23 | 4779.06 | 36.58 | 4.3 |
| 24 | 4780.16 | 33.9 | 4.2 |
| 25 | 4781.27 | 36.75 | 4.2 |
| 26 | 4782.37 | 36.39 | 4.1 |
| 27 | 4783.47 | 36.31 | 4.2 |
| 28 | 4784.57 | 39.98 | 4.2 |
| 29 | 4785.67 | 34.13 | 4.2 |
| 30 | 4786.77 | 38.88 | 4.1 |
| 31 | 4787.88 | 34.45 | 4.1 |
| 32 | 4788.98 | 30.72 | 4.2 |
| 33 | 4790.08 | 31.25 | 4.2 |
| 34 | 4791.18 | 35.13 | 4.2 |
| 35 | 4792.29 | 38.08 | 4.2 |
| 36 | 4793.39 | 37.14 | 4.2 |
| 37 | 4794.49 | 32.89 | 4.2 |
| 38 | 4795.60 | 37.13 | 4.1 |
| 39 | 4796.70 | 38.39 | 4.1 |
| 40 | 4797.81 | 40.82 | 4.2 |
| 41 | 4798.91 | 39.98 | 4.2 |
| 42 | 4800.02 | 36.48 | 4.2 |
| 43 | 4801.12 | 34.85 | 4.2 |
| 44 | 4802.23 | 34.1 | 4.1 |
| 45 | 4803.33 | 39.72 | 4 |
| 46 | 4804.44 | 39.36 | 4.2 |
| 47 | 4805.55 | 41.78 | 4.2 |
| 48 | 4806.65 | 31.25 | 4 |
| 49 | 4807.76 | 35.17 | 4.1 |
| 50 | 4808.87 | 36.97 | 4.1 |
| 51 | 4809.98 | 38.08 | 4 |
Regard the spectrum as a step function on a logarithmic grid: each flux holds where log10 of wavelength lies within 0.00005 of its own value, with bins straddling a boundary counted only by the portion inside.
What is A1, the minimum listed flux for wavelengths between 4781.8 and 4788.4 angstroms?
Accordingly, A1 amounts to 34.13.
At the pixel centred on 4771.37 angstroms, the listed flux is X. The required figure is 39.4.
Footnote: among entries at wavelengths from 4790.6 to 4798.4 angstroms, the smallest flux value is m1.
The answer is 32.89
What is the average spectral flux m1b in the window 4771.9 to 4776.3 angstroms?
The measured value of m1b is 37.4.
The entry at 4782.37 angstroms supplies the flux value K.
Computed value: 36.39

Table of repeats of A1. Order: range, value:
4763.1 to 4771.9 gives 28.63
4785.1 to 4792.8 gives 30.72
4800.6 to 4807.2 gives 31.25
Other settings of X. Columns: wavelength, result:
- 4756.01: 37.08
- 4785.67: 34.13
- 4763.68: 28.63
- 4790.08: 31.25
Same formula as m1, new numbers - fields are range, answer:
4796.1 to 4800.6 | 36.48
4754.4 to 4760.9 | 32.42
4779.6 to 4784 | 33.9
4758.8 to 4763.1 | 29.93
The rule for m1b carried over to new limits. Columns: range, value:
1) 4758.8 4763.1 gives 33.8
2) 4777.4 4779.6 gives 38.8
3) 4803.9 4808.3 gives 36.9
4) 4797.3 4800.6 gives 39.1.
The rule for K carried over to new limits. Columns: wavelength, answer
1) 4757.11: 41.12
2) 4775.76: 44.51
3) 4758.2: 33.87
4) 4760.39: 32.42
